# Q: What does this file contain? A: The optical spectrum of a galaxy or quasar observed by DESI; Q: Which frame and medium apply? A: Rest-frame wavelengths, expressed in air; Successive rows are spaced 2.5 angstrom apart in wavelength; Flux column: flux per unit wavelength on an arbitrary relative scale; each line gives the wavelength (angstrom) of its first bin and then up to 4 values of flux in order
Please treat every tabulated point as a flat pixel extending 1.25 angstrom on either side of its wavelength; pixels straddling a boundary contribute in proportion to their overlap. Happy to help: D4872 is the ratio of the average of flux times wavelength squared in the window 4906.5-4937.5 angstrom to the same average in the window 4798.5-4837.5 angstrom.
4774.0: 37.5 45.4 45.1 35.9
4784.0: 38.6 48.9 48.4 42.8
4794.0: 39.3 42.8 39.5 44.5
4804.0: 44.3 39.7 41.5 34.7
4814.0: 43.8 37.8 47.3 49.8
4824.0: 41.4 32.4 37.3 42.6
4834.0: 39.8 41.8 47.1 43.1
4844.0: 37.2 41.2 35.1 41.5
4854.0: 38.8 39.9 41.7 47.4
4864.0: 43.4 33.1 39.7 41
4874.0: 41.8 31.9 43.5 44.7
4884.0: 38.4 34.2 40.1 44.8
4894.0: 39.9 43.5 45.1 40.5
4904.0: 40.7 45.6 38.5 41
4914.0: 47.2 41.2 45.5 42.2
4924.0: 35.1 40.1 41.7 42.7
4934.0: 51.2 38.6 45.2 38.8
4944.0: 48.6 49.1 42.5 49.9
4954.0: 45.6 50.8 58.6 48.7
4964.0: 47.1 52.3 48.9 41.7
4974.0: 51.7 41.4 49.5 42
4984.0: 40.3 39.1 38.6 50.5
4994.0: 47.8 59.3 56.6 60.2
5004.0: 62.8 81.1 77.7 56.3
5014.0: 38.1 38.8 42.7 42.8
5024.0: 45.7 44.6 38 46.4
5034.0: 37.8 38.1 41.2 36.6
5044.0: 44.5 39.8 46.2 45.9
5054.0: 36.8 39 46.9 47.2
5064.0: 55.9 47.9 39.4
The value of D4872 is 1.07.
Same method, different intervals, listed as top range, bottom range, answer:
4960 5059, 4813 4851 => 1.23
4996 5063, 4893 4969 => 1.11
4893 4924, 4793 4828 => 1.07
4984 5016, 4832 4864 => 1.41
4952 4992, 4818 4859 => 1.20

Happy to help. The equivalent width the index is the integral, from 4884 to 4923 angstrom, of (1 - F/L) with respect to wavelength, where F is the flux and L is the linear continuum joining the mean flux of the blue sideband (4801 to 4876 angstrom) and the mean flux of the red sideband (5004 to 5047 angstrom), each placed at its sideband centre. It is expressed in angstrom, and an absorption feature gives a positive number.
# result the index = 1.1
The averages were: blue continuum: 40.9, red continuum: 47.1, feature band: 41.8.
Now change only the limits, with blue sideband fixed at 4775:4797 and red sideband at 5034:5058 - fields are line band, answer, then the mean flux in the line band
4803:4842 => 1.1 angstrom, 41.5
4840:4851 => 0.8 angstrom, 39.5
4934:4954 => -1.7 angstrom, 45.1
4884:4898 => 0.6 angstrom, 40.4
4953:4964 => -2.4 angstrom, 50.6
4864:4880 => 1.3 angstrom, 38.8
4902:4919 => -0.2 angstrom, 42.5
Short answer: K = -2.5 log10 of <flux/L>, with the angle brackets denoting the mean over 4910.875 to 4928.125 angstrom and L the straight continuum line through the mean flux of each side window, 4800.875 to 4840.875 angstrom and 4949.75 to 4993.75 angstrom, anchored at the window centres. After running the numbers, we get 0.08 mag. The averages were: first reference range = 41.6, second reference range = 46.8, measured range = 41.8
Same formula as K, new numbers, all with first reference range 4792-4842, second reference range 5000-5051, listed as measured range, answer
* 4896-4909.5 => 0.04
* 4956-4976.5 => -0.07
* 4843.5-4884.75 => 0.08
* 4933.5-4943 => 0.06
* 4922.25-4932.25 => 0.13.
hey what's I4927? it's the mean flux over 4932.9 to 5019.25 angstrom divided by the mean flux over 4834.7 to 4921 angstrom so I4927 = 1.20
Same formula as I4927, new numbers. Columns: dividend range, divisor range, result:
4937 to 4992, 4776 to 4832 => 1.10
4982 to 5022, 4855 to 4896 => 1.29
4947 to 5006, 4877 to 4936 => 1.18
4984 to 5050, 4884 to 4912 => 1.17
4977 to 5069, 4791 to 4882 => 1.15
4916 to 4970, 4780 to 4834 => 1.10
